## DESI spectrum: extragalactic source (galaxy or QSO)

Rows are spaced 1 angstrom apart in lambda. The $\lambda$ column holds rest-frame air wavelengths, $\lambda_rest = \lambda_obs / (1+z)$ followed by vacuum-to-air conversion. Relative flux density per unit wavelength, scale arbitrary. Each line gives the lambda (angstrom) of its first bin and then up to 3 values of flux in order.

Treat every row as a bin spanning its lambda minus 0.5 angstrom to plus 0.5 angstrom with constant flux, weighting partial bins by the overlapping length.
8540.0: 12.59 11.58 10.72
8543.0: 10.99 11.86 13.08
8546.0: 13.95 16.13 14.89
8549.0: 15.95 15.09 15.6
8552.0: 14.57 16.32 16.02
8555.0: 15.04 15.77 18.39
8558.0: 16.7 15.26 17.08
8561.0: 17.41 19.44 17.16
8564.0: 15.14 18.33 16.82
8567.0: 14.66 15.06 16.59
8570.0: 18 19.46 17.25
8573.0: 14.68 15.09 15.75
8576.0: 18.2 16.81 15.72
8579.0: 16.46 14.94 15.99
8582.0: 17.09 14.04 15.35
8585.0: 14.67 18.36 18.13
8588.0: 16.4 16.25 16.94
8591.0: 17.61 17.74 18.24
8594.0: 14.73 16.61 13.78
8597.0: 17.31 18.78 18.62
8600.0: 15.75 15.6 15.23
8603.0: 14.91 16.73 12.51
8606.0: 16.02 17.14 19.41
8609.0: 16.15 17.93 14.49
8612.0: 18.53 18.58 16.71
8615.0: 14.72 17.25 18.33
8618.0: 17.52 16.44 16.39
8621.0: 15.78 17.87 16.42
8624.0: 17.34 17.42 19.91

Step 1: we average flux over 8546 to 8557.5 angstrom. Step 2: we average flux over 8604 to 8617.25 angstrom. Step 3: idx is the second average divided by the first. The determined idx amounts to 1.06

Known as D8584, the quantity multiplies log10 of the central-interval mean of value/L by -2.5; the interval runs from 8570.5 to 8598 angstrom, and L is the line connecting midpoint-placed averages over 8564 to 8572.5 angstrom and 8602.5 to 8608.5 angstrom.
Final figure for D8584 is 0.01 mag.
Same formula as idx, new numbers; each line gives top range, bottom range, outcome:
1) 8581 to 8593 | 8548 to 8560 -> 1.05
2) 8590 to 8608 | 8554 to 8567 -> 0.98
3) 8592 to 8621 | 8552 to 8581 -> 1.00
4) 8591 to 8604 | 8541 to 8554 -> 1.17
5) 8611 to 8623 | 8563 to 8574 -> 1.02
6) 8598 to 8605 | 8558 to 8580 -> 0.97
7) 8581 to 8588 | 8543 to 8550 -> 1.15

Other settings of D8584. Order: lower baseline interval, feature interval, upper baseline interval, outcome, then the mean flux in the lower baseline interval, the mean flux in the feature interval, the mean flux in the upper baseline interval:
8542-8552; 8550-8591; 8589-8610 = -0.09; 14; 16.4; 16.5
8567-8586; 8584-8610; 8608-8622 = 0.00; 16.2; 16.5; 17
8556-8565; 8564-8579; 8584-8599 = 0.03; 17.1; 16.5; 16.8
